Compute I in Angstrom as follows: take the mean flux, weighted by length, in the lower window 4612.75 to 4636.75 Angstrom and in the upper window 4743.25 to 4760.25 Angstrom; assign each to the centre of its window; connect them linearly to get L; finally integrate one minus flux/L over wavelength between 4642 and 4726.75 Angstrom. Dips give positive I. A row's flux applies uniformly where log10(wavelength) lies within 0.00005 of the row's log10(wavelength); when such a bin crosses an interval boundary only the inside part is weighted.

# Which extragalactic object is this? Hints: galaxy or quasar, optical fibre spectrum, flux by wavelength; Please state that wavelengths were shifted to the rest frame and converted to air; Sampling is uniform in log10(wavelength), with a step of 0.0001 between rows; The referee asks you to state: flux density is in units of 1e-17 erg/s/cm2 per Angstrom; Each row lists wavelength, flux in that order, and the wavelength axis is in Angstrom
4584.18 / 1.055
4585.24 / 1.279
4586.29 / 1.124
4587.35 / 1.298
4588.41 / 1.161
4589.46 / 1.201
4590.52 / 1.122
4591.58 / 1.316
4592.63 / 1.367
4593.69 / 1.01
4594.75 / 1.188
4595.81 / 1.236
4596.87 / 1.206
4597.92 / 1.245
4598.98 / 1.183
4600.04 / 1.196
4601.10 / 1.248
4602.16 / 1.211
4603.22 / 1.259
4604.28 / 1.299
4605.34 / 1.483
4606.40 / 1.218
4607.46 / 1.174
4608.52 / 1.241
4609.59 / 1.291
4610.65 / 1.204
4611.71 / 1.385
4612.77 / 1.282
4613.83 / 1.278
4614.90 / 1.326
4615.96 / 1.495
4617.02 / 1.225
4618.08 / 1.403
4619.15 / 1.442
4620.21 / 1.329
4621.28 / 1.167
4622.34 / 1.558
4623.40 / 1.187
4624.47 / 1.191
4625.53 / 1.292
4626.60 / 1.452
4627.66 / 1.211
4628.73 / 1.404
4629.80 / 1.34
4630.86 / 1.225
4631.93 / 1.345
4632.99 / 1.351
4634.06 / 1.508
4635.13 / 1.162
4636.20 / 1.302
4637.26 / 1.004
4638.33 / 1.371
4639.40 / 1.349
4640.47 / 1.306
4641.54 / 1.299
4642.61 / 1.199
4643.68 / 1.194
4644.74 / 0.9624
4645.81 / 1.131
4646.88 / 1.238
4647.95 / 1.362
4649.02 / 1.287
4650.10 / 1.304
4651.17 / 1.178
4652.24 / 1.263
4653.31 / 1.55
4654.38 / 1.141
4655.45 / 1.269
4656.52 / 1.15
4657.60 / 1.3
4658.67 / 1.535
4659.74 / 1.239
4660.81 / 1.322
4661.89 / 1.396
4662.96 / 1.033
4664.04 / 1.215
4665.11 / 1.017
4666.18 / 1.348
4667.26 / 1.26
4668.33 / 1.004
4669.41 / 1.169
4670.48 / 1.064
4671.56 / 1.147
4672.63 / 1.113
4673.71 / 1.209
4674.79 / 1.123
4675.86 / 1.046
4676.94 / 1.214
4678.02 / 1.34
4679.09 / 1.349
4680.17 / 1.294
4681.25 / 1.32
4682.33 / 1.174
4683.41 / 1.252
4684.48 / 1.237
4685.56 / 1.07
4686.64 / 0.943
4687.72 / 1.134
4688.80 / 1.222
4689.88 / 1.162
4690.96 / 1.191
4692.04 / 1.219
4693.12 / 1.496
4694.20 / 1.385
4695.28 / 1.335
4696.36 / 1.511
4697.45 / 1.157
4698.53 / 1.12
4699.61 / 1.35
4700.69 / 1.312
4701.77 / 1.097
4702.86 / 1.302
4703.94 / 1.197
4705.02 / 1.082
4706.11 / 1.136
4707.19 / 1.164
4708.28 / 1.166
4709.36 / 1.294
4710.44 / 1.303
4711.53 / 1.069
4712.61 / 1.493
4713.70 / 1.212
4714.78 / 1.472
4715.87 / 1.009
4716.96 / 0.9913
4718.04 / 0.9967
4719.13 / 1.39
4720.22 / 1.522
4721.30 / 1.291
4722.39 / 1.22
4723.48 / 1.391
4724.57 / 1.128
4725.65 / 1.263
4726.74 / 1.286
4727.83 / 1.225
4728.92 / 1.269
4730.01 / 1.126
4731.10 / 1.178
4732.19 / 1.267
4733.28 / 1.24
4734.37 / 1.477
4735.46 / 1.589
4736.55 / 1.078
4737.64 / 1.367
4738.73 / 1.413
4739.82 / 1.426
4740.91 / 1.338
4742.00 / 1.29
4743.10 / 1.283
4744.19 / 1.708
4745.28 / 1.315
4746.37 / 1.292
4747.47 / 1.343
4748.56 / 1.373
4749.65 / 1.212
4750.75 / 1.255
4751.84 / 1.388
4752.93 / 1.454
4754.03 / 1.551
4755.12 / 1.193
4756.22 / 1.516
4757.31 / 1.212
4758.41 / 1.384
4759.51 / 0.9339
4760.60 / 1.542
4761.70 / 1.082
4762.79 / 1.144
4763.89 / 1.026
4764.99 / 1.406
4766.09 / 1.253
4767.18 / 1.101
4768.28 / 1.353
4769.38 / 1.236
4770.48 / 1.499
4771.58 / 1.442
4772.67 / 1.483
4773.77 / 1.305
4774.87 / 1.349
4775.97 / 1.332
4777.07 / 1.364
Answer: 6.74 Angstrom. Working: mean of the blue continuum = 1.33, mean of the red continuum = 1.34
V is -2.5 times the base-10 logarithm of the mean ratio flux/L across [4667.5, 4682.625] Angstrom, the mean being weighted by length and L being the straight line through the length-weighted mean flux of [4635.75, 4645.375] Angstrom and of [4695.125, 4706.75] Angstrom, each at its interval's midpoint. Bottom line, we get 0.04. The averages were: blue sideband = 1.22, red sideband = 1.23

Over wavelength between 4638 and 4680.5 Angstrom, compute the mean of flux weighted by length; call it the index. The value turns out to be 1.23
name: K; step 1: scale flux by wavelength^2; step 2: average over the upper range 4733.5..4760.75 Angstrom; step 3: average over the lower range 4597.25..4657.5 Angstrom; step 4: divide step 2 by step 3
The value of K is 1.1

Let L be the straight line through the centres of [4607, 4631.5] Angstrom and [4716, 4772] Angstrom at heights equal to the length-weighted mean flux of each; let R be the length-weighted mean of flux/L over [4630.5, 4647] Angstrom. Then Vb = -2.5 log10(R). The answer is 0.05 mag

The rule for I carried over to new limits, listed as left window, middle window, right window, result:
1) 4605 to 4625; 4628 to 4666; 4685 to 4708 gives 0.23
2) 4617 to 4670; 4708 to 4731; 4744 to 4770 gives 0.81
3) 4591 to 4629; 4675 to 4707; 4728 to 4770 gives 1.69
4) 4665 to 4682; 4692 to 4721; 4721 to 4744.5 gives 0.09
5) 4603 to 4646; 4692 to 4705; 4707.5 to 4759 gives 0.14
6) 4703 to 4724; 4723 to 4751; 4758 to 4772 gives -1.54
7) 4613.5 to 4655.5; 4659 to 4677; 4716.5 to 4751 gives 1.65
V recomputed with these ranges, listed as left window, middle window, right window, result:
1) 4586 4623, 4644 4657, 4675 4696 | 0.01 mag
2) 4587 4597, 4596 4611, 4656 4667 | -0.03 mag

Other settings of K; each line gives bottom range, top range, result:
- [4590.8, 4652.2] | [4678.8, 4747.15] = 1.03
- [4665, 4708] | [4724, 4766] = 1.11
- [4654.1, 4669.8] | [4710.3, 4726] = 1.04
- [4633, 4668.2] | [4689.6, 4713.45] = 1.02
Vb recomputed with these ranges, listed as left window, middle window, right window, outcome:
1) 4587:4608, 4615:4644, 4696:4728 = -0.065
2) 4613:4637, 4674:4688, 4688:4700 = 0.084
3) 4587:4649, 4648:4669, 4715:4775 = 0.021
